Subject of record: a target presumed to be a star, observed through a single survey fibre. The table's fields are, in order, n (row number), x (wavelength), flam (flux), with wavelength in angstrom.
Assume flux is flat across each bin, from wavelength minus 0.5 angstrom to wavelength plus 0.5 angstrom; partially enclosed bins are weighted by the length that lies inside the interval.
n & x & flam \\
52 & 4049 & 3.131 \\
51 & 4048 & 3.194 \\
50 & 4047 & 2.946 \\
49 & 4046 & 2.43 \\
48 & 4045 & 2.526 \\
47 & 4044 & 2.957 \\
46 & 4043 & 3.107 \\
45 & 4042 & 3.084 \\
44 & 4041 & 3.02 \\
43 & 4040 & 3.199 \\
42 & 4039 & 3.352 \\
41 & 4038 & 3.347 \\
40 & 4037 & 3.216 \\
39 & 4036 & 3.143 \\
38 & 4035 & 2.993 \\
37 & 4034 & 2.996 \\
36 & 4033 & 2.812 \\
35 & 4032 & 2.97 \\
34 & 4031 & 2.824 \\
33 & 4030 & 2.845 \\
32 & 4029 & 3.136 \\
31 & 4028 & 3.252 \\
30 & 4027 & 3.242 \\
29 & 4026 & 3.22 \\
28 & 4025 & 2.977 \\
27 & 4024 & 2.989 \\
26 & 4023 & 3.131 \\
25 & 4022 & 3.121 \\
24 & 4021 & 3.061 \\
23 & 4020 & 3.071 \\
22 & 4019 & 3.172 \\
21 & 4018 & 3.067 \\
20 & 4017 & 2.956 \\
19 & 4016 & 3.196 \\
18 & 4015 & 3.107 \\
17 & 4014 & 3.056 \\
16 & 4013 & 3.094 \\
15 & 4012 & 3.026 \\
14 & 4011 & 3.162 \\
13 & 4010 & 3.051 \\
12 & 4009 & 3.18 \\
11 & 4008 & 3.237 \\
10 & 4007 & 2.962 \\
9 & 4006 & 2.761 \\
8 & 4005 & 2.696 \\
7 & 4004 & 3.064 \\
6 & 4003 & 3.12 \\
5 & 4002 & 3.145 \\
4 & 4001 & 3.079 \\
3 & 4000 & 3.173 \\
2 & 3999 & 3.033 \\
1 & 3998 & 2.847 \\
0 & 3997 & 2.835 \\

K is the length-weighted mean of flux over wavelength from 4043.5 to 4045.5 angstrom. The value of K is 2.74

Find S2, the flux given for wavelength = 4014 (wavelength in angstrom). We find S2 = 3.056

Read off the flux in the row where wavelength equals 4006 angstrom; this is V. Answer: 2.761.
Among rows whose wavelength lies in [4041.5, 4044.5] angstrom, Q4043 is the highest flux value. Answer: 3.107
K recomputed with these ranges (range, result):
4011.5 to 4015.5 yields 3.07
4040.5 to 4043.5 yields 3.07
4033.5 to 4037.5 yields 3.09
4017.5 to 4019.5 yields 3.12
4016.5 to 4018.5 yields 3.01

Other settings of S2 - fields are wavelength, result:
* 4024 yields 2.989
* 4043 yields 3.107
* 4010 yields 3.051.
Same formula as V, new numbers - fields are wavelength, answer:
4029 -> 3.136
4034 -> 2.996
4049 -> 3.131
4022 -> 3.121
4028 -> 3.252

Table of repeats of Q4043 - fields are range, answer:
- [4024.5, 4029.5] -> 3.252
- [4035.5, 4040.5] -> 3.352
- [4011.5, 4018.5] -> 3.196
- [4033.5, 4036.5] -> 3.143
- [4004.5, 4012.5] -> 3.237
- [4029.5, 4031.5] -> 2.845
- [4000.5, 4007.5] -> 3.145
